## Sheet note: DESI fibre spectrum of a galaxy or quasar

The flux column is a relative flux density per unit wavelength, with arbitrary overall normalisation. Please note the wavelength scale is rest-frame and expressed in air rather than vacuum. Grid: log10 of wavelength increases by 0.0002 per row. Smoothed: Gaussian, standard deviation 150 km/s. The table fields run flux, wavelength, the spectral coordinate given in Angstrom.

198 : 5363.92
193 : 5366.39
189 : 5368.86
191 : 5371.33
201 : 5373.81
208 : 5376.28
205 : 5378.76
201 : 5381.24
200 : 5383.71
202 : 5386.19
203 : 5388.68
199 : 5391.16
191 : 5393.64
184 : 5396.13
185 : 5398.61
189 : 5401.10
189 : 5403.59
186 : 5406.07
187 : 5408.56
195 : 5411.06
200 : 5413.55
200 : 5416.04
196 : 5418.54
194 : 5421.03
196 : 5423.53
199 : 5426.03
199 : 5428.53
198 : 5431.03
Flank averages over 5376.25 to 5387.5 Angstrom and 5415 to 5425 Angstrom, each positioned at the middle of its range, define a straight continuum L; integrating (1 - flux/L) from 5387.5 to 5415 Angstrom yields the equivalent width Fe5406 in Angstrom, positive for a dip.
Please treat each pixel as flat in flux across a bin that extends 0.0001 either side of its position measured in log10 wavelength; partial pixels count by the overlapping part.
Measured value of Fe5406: 1.1 Angstrom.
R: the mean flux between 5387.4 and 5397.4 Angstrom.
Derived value 194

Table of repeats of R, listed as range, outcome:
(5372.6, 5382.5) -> 204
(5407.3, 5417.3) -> 195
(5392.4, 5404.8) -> 188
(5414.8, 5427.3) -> 197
